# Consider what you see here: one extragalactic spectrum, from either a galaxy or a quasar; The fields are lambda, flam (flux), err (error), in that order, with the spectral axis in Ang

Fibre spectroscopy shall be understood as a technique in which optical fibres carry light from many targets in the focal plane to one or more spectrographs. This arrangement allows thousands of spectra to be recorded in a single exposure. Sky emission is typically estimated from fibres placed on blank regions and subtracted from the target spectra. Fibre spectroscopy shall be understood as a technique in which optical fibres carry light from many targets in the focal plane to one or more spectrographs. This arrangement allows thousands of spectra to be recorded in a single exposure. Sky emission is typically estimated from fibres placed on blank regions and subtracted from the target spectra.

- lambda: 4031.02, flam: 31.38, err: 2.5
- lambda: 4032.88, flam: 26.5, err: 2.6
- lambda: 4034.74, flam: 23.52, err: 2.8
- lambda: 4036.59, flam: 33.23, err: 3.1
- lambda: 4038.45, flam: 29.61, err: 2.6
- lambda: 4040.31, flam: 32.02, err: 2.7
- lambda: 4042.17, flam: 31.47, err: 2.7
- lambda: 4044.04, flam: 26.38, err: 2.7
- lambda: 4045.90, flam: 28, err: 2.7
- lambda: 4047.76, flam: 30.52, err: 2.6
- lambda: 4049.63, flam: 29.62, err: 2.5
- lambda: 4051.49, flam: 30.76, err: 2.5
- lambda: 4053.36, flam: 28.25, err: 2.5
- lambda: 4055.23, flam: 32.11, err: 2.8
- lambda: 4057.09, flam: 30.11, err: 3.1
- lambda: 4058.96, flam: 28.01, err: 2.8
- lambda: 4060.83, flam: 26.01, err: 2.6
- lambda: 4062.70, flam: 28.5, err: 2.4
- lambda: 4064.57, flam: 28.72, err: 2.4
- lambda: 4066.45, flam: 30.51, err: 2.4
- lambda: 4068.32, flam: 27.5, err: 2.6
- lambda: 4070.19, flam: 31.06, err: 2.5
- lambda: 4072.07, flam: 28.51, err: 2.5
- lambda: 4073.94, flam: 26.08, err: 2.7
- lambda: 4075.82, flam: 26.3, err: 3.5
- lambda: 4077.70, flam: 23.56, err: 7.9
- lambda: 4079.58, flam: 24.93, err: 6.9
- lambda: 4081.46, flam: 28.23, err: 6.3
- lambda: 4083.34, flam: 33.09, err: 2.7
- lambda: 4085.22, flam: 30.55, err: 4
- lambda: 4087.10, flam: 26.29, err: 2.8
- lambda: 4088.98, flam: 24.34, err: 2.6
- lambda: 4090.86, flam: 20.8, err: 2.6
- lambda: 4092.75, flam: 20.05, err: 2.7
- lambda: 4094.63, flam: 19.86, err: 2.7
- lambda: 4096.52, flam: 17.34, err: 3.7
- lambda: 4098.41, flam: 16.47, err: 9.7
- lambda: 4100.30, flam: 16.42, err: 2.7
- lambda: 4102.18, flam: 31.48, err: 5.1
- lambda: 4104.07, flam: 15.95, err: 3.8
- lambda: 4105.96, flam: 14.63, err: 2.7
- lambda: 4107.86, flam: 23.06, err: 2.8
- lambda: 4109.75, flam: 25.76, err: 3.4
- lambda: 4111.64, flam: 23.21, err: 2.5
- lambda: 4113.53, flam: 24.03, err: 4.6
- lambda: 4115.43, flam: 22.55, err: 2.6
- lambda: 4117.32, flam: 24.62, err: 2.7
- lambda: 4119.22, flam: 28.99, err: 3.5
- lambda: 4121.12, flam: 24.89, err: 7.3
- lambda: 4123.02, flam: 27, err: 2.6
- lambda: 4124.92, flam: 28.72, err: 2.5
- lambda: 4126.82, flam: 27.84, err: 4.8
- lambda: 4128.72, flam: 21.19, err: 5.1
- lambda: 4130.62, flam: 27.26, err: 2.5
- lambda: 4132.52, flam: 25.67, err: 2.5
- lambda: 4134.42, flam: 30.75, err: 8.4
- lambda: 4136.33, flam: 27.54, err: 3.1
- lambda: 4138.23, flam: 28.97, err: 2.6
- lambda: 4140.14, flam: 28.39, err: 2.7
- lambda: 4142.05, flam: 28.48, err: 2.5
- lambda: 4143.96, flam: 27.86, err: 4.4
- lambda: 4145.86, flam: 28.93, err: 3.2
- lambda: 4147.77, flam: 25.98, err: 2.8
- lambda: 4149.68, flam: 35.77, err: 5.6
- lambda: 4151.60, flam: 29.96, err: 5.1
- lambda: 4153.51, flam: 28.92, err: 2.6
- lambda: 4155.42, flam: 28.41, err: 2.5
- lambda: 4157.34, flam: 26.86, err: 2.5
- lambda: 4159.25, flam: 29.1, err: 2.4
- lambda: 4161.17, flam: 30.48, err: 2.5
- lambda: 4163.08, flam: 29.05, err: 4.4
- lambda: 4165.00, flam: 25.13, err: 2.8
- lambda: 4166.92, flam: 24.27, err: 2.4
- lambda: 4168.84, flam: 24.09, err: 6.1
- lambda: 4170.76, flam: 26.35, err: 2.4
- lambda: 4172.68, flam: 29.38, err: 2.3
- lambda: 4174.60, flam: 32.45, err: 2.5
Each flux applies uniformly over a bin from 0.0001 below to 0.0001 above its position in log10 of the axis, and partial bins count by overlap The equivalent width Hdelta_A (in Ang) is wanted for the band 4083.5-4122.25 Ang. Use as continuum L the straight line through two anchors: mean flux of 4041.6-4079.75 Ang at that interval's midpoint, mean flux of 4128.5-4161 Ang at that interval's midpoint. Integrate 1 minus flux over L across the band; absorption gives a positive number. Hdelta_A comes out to 7.7 Ang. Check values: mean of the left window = 28.5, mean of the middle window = 22.8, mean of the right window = 28.5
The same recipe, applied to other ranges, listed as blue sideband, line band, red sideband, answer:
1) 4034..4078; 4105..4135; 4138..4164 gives 4.2 Ang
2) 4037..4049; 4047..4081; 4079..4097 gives -1.2 Ang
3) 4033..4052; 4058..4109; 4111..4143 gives 6.0 Ang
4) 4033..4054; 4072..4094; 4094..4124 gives -0.7 Ang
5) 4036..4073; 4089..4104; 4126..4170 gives 4.4 Ang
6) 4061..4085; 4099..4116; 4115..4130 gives 3.0 Ang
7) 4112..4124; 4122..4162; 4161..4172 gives -3.8 Ang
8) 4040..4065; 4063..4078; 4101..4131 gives -0.1 Ang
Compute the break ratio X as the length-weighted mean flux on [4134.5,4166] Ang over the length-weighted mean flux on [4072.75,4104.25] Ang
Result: 1.21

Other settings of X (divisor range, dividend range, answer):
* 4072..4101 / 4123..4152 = 1.18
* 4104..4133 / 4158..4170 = 1.11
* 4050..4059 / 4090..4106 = 0.65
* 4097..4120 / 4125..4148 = 1.24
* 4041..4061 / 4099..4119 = 0.76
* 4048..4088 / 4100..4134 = 0.85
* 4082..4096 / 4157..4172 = 1.08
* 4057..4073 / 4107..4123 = 0.86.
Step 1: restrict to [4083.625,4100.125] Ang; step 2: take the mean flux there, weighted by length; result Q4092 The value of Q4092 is 22.1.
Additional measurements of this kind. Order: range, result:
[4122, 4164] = 28.3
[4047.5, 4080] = 28.4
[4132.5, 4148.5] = 28.2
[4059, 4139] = 25.2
